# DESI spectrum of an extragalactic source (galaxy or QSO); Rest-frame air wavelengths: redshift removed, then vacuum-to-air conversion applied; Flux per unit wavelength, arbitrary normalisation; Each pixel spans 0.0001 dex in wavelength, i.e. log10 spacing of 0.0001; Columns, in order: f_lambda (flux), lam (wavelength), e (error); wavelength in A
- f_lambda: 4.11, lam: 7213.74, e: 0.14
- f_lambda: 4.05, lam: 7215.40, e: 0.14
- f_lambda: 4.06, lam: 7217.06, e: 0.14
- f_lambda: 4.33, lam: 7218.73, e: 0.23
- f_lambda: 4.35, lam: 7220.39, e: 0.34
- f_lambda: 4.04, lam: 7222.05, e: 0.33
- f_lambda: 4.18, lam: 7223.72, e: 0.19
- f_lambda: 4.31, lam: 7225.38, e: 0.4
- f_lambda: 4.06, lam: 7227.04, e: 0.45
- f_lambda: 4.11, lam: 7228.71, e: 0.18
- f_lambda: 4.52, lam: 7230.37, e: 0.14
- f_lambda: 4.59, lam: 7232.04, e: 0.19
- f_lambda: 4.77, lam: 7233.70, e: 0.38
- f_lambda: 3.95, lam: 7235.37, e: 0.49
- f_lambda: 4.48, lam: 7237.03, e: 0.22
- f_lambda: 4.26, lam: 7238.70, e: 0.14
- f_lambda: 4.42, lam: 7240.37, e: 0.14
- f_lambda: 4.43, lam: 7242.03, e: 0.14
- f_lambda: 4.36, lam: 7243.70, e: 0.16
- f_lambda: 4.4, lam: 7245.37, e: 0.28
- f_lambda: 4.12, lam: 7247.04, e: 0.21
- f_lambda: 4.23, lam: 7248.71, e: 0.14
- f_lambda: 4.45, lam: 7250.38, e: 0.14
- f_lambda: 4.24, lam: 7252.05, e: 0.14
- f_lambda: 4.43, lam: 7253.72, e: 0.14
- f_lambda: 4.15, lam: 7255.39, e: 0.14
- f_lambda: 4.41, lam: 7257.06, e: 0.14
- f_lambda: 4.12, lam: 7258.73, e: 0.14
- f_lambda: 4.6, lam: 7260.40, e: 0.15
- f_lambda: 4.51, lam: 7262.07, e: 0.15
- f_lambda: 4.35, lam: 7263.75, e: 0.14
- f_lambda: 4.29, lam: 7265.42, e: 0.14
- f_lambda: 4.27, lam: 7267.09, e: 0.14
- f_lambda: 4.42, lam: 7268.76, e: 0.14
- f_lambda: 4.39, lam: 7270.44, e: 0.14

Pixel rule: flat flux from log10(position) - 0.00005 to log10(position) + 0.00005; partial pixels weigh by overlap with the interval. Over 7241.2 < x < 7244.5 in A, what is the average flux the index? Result 4.4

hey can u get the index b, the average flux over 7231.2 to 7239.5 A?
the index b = 4.41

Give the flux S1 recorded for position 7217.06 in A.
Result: 4.06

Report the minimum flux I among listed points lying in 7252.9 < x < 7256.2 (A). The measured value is 4.15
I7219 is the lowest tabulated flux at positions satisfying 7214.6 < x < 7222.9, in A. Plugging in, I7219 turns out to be 4.04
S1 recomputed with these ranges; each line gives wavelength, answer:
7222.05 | 4.04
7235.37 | 3.95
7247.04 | 4.12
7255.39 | 4.15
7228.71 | 4.11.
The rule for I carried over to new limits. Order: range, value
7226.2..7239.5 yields 3.95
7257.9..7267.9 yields 4.12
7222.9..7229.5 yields 4.06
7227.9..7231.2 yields 4.11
